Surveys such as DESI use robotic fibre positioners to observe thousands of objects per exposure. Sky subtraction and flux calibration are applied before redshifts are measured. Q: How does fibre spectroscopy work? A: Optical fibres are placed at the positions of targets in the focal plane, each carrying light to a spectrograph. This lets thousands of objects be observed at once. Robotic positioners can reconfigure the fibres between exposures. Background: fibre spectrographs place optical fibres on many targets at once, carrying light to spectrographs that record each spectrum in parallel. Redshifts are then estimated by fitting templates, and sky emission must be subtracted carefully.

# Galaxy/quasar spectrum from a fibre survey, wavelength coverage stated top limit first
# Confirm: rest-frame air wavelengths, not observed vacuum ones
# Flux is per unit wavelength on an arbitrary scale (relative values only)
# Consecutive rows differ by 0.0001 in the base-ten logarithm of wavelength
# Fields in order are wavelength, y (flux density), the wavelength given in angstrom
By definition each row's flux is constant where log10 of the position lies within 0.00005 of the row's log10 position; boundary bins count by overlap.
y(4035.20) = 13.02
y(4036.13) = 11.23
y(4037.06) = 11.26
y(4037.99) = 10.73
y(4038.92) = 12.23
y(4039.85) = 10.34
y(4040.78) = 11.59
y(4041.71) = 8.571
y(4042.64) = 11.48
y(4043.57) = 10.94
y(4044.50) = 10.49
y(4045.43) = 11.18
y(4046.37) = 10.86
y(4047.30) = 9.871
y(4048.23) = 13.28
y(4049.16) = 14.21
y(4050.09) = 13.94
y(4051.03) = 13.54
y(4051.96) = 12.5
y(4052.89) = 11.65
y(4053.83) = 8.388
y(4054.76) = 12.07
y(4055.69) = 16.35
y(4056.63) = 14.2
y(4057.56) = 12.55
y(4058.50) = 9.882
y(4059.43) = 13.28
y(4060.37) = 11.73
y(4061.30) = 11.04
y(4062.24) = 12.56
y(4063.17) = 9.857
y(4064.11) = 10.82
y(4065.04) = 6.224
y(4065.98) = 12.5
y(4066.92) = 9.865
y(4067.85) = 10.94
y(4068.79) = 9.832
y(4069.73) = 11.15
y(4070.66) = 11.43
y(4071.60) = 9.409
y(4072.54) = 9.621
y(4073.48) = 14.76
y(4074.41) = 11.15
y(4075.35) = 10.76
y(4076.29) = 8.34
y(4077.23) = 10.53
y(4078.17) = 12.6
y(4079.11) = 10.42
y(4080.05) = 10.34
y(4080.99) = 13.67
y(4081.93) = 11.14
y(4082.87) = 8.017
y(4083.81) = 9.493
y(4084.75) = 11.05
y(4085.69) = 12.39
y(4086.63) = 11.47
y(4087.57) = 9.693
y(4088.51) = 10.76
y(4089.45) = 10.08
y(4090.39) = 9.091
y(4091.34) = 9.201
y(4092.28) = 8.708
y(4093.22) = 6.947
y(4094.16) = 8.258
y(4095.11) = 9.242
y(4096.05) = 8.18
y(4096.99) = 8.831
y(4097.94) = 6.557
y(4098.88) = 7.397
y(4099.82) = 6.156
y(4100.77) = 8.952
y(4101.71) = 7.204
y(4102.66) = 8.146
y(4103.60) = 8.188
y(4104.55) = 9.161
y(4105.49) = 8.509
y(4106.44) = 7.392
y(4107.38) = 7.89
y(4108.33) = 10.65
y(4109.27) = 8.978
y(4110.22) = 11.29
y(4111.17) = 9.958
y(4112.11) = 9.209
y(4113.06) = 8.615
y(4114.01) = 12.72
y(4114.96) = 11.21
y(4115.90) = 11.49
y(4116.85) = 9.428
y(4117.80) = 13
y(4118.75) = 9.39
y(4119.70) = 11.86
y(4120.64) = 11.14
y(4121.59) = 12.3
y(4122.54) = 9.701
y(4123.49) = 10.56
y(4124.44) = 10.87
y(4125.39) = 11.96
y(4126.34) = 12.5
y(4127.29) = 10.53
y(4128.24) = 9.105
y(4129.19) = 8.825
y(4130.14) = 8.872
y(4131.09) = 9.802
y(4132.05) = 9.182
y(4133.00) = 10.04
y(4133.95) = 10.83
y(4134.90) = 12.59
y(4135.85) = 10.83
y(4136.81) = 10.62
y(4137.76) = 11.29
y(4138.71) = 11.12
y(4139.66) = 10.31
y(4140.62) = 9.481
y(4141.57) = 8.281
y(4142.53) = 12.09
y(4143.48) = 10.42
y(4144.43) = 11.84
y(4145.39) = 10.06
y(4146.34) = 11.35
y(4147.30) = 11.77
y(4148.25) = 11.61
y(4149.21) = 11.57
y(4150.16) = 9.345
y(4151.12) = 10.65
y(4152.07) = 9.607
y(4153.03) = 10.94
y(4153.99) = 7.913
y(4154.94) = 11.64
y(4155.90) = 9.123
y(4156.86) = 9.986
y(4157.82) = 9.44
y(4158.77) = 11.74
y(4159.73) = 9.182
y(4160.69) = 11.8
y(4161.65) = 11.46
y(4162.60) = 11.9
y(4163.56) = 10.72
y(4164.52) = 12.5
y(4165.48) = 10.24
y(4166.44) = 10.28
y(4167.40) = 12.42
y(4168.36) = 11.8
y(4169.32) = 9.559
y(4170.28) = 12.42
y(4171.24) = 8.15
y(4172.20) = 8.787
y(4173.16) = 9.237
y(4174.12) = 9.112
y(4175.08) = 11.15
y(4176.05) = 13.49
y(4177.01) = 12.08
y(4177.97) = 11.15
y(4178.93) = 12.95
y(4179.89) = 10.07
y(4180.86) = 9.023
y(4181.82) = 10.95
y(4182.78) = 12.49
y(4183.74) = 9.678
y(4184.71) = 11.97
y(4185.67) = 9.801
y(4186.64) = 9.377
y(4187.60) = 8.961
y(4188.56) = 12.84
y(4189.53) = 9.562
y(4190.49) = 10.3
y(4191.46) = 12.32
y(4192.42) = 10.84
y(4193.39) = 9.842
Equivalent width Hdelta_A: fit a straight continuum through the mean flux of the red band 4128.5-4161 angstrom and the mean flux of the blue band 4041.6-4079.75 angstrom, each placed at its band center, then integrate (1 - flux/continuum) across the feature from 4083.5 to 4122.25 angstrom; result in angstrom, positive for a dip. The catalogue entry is 4.8 angstrom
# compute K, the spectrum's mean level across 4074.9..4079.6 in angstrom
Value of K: 10.5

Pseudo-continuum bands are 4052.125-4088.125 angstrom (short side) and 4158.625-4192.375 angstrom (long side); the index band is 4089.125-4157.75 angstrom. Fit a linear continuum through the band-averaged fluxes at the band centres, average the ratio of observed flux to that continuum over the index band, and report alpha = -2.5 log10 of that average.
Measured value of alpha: 0.11 mag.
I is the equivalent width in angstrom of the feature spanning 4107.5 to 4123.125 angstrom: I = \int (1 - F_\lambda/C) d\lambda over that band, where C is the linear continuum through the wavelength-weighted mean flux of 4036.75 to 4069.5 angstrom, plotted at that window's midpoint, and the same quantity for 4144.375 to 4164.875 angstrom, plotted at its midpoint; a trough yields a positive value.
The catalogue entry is 0.52 angstrom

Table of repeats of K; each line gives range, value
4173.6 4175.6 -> 10.1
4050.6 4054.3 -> 11.5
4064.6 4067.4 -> 9.57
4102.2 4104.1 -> 8.18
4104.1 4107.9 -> 8.26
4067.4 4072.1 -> 10.5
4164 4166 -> 11.3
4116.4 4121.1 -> 11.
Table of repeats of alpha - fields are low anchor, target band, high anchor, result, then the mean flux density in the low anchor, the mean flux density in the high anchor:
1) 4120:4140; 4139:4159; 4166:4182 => 0.03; 10.6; 10.7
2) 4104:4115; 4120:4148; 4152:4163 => -0.07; 9.56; 10.4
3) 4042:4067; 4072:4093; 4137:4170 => 0.08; 11.7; 10.7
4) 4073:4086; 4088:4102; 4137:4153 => 0.29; 11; 10.7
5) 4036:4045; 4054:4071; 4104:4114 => -0.10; 10.9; 9.32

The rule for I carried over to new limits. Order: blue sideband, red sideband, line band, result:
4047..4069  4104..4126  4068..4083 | 0.56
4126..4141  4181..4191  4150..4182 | -0.45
